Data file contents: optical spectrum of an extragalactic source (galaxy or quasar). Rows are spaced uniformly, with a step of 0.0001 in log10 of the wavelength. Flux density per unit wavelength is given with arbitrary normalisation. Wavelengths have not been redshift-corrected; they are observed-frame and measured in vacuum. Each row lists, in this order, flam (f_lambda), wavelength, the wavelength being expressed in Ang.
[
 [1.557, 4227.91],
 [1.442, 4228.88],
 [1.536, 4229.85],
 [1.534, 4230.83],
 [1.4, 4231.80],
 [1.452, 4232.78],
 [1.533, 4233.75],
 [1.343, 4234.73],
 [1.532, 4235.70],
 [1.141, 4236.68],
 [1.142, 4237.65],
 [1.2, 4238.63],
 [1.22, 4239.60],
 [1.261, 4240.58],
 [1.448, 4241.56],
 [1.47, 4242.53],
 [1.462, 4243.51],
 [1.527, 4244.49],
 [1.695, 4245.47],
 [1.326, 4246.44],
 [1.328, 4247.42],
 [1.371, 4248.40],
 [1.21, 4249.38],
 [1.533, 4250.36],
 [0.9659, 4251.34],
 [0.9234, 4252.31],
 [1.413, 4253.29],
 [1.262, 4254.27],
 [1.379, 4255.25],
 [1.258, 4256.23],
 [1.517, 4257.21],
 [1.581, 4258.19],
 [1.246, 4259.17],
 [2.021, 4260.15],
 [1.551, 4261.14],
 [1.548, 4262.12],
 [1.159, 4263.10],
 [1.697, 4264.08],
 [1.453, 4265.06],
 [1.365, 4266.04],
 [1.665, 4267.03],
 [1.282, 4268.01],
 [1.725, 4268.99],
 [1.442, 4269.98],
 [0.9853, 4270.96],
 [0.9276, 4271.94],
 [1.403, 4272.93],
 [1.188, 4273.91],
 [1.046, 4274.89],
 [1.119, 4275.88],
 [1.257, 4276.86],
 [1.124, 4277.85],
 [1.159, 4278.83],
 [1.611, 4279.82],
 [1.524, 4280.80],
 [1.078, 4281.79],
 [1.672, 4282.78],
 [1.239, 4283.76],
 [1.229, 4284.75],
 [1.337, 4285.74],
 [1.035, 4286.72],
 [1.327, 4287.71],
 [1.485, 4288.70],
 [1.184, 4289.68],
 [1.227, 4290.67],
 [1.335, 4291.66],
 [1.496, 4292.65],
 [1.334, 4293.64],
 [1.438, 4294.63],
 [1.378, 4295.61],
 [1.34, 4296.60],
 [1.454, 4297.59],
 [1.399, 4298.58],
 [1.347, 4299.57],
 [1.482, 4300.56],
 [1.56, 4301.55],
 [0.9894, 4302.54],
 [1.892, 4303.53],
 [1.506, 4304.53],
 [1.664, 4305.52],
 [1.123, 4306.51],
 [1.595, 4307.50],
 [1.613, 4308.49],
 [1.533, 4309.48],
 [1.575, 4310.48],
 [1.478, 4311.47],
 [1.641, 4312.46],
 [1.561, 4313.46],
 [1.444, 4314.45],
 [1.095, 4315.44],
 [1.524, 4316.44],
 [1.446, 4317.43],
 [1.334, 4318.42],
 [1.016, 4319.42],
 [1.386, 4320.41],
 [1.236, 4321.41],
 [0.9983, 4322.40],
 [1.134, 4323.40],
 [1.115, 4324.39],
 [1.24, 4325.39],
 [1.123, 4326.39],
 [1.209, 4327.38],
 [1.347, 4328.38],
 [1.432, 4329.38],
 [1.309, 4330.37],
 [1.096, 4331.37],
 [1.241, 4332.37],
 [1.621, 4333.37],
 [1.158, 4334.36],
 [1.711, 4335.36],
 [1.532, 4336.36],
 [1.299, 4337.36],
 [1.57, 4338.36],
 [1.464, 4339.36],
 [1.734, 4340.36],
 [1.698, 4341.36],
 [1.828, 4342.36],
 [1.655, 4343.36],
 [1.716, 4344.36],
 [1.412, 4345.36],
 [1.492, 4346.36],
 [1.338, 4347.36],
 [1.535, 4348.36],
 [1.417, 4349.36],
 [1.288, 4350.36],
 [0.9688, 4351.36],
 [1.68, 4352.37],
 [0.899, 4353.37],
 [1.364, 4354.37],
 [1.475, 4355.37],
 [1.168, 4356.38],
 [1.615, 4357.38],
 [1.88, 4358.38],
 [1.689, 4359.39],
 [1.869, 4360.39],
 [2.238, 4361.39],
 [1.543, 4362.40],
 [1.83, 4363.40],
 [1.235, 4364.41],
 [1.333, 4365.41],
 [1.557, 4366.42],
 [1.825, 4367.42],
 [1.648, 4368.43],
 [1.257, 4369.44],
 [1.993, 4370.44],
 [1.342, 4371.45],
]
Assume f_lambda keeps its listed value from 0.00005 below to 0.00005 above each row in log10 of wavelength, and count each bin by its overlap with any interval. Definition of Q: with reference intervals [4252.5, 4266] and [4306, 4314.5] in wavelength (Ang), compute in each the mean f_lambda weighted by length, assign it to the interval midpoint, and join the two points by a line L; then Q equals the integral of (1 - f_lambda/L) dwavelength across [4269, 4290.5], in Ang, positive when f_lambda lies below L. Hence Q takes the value 3.1 Ang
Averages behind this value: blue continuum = 1.45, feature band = 1.27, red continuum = 1.51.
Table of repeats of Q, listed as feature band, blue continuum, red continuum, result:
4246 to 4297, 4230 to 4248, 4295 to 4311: 3.17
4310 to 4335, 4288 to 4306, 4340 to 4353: 2.60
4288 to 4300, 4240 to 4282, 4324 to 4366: 0.29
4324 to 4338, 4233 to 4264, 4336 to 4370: 1.67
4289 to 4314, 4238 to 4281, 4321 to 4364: -0.77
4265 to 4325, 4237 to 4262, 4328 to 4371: 3.49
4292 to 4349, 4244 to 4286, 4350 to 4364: 1.79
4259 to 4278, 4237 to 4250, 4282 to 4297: -0.31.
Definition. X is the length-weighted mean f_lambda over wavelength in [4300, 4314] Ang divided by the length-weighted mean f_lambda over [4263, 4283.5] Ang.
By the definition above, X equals 1.14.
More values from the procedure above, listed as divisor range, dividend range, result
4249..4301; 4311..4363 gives 1.06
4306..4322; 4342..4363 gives 1.08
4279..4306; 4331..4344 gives 1.09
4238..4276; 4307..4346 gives 1.04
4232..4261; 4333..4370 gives 1.11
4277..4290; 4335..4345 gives 1.23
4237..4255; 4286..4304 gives 1.04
